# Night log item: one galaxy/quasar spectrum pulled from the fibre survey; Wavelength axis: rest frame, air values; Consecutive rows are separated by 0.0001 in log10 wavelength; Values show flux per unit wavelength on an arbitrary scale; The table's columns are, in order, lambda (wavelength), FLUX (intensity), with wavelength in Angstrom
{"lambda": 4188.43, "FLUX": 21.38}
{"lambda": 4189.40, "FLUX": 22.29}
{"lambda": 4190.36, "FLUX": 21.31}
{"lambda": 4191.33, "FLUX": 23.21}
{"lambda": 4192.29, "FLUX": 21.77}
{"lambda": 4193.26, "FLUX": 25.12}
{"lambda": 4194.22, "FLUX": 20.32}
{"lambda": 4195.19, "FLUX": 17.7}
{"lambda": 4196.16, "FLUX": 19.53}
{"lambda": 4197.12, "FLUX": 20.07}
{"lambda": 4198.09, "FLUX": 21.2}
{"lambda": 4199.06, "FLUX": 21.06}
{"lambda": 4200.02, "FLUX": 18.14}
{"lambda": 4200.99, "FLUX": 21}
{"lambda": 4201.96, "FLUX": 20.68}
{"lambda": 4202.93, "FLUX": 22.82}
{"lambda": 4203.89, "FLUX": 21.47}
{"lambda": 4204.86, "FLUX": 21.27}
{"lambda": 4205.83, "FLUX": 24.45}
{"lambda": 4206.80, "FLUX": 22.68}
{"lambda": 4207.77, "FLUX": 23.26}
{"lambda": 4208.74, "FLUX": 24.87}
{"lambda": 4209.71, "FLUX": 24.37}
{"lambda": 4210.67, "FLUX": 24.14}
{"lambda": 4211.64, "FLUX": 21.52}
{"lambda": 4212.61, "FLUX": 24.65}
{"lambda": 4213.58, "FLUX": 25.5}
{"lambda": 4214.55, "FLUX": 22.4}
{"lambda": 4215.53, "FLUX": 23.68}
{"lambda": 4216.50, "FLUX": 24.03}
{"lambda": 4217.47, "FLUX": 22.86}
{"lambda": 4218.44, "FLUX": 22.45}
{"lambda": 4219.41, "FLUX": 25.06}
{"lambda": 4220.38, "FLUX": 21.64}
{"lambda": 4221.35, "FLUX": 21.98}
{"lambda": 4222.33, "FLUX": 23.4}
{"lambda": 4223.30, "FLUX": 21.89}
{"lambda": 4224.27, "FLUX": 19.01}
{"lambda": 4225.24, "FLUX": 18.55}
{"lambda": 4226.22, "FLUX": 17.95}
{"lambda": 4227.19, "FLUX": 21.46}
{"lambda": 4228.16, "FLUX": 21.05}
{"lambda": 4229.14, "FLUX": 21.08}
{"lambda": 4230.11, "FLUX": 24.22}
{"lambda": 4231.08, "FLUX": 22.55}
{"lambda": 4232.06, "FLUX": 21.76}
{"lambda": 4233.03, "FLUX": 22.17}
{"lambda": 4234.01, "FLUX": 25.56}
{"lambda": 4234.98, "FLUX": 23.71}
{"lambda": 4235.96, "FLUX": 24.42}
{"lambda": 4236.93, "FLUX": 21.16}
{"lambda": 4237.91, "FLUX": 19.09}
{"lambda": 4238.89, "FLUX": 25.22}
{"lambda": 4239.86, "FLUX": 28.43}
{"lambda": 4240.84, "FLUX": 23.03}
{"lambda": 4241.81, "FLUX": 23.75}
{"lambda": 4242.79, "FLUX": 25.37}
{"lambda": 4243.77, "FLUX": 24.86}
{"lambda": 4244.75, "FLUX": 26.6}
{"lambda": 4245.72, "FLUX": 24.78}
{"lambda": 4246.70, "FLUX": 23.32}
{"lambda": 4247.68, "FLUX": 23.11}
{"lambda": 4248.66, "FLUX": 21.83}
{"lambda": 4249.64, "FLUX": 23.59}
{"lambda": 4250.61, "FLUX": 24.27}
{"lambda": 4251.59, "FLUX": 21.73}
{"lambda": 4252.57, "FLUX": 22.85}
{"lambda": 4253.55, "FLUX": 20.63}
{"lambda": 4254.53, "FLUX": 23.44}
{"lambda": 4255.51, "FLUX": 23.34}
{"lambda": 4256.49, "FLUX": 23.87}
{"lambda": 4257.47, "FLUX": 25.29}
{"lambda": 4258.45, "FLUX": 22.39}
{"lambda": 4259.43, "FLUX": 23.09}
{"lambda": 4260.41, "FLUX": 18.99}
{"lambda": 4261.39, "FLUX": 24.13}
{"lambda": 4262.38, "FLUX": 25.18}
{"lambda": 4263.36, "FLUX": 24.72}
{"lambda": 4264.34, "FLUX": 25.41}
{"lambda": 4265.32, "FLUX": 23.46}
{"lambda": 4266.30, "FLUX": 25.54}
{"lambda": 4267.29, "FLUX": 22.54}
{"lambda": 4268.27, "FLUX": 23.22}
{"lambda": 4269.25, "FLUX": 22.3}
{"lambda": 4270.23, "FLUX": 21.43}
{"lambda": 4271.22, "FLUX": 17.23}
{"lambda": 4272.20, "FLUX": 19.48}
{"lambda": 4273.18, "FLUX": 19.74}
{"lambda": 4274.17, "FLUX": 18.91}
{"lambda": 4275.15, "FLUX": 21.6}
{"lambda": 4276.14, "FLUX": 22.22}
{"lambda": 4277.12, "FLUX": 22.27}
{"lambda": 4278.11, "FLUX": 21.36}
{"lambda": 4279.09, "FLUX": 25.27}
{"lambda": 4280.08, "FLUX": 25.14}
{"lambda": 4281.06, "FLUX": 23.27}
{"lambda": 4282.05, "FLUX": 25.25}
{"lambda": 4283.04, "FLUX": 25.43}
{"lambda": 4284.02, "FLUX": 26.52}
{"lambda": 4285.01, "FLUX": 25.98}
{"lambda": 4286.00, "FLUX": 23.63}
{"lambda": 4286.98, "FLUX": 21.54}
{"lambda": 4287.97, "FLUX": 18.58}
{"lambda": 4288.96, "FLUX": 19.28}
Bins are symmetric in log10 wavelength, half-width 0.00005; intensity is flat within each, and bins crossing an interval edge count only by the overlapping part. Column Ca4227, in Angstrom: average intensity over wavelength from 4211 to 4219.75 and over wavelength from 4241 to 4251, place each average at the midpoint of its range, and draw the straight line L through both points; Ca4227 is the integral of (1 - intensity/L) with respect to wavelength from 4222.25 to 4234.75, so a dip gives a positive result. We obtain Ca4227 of 1.17 Angstrom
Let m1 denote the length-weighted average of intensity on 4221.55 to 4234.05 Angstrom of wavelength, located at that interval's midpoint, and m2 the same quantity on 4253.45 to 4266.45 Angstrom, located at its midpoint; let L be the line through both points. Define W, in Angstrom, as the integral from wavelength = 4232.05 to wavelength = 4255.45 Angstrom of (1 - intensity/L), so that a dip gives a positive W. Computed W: -1.1 Angstrom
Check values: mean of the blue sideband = 21.4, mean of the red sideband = 23.6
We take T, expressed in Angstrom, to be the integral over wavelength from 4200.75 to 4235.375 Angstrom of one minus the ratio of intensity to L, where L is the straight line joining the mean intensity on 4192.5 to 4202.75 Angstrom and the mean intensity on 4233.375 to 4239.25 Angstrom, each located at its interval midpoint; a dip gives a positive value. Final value -1.05 Angstrom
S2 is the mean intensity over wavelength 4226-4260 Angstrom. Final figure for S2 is 23.2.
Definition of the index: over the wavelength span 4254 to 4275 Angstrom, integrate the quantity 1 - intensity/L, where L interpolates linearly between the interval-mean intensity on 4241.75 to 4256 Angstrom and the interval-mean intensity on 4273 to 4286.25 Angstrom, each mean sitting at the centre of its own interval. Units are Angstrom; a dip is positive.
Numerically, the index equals 0.8 Angstrom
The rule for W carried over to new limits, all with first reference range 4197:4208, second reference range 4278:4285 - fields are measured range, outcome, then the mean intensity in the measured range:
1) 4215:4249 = -0.18 Angstrom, 22.9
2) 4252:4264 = 0.35 Angstrom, 23.2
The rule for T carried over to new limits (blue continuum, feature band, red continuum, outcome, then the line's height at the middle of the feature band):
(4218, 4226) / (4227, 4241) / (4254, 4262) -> -0.6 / 22.1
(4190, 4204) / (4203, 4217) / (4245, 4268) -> -1.2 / 21.5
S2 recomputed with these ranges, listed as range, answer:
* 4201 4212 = 22.8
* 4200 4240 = 22.6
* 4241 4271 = 23.4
